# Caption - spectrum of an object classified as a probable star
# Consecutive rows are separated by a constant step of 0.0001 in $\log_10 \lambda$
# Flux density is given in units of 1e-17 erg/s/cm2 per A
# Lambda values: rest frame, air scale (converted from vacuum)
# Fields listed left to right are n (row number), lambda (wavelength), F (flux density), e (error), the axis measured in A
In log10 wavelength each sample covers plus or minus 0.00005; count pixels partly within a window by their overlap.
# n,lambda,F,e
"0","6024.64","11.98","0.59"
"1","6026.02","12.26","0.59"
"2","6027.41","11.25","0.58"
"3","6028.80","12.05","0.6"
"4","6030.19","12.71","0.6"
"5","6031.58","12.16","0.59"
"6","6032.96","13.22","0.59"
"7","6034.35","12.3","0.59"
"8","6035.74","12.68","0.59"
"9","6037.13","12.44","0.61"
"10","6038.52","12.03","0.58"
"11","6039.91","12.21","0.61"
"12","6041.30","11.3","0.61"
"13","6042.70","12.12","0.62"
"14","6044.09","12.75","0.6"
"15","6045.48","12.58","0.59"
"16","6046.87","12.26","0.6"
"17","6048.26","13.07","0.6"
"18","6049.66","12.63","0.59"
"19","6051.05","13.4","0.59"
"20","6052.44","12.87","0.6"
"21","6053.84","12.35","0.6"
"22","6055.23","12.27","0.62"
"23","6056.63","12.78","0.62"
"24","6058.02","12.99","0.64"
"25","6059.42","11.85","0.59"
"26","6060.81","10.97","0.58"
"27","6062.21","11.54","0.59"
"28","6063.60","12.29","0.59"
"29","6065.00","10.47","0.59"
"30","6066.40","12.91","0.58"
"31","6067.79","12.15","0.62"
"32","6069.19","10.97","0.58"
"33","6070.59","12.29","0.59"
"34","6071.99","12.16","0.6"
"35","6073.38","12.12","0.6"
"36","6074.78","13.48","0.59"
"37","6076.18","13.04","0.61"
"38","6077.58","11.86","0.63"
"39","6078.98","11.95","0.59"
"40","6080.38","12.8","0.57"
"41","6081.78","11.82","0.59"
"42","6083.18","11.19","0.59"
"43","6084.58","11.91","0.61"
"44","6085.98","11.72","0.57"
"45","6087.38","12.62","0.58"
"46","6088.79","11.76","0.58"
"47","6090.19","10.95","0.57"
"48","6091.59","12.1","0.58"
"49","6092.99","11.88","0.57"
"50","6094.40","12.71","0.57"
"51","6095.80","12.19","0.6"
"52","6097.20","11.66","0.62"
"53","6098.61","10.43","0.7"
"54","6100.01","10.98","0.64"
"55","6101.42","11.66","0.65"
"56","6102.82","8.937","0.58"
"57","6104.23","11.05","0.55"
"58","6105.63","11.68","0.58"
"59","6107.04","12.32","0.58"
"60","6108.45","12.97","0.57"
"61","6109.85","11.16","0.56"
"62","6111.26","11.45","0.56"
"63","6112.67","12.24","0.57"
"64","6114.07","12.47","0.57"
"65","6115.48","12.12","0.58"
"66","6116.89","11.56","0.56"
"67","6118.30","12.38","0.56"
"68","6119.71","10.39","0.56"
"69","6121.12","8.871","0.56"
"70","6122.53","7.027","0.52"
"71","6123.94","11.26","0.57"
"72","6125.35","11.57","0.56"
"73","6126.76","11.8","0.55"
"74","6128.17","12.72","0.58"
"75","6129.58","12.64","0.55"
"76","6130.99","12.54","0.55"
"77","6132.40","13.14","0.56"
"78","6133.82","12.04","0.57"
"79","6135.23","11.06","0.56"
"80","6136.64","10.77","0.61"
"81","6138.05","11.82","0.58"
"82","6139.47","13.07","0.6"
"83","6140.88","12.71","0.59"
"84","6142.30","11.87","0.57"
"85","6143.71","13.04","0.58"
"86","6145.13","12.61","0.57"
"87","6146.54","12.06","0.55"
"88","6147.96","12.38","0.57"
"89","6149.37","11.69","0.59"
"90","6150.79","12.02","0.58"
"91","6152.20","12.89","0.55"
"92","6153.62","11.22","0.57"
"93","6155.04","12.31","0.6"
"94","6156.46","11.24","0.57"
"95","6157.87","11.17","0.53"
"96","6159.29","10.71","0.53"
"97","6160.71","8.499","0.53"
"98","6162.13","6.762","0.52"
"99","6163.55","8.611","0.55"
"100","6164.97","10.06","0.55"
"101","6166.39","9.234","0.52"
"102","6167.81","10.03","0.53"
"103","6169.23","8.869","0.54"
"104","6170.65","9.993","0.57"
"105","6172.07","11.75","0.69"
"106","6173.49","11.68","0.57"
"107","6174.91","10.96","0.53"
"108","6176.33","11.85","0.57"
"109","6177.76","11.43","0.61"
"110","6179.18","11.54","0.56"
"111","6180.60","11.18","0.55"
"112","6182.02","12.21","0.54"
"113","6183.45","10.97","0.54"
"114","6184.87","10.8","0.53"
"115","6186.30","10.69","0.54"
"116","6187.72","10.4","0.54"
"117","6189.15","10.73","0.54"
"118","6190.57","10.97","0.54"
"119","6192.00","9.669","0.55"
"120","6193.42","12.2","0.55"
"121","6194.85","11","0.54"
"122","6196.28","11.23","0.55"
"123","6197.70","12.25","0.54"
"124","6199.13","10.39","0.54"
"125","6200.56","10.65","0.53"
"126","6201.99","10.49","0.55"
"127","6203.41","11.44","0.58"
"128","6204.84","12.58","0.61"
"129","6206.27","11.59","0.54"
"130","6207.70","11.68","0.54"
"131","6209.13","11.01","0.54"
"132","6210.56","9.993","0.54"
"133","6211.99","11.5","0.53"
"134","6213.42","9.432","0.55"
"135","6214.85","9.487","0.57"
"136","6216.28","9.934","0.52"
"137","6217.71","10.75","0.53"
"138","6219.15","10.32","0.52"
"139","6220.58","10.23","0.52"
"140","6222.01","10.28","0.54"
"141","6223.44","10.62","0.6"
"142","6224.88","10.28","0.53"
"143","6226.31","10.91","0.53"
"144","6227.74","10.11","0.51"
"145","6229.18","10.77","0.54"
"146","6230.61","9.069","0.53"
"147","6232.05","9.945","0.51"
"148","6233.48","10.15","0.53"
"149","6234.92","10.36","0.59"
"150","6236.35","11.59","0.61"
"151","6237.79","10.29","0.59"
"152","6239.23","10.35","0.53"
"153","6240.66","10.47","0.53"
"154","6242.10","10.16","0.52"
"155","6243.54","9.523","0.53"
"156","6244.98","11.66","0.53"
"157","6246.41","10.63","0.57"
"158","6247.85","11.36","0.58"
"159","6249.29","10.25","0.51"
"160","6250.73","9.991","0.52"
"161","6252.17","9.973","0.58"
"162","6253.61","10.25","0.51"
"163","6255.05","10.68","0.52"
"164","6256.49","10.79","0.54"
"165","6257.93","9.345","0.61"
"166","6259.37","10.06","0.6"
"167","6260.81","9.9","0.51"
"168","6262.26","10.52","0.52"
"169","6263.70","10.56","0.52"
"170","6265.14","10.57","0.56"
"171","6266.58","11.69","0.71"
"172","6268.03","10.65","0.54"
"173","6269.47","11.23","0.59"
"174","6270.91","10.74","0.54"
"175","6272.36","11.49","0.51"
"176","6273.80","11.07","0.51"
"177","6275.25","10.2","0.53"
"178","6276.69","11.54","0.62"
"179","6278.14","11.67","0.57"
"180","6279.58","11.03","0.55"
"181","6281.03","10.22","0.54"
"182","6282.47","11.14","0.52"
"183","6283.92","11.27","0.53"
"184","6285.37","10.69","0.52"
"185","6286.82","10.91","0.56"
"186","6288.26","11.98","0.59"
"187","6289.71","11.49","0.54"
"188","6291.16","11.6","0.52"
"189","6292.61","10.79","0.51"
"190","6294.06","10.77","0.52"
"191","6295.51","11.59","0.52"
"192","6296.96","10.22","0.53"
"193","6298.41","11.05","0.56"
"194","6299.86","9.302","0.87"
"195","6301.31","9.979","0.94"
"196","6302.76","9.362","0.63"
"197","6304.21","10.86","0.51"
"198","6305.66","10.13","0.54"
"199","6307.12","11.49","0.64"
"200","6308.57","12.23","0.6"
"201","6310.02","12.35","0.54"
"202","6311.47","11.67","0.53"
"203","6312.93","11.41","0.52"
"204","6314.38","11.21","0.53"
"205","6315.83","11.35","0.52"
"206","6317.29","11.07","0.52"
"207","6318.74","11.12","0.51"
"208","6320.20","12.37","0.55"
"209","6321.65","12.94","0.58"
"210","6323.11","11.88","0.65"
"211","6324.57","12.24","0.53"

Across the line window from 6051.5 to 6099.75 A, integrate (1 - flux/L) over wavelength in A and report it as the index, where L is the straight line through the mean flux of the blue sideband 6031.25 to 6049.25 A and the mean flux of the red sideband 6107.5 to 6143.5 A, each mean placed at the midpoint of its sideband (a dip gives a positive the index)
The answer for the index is 0.3 A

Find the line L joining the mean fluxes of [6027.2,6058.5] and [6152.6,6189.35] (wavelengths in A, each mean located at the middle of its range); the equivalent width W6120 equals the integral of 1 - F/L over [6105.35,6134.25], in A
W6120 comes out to -0.7 A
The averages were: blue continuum 12.5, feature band 11.6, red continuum 10.6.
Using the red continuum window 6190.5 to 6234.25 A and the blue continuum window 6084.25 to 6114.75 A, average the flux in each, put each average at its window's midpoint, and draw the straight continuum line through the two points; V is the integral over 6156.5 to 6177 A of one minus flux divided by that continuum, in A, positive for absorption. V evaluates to 1.89 A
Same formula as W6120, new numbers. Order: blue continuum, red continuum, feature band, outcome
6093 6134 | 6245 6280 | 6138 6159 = -1.5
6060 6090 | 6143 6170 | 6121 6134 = -0.3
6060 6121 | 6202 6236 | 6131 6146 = -1.2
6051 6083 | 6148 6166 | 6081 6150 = -2.2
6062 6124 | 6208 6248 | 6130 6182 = -0.9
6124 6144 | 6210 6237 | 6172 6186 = -0.2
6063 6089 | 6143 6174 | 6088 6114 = 0.3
